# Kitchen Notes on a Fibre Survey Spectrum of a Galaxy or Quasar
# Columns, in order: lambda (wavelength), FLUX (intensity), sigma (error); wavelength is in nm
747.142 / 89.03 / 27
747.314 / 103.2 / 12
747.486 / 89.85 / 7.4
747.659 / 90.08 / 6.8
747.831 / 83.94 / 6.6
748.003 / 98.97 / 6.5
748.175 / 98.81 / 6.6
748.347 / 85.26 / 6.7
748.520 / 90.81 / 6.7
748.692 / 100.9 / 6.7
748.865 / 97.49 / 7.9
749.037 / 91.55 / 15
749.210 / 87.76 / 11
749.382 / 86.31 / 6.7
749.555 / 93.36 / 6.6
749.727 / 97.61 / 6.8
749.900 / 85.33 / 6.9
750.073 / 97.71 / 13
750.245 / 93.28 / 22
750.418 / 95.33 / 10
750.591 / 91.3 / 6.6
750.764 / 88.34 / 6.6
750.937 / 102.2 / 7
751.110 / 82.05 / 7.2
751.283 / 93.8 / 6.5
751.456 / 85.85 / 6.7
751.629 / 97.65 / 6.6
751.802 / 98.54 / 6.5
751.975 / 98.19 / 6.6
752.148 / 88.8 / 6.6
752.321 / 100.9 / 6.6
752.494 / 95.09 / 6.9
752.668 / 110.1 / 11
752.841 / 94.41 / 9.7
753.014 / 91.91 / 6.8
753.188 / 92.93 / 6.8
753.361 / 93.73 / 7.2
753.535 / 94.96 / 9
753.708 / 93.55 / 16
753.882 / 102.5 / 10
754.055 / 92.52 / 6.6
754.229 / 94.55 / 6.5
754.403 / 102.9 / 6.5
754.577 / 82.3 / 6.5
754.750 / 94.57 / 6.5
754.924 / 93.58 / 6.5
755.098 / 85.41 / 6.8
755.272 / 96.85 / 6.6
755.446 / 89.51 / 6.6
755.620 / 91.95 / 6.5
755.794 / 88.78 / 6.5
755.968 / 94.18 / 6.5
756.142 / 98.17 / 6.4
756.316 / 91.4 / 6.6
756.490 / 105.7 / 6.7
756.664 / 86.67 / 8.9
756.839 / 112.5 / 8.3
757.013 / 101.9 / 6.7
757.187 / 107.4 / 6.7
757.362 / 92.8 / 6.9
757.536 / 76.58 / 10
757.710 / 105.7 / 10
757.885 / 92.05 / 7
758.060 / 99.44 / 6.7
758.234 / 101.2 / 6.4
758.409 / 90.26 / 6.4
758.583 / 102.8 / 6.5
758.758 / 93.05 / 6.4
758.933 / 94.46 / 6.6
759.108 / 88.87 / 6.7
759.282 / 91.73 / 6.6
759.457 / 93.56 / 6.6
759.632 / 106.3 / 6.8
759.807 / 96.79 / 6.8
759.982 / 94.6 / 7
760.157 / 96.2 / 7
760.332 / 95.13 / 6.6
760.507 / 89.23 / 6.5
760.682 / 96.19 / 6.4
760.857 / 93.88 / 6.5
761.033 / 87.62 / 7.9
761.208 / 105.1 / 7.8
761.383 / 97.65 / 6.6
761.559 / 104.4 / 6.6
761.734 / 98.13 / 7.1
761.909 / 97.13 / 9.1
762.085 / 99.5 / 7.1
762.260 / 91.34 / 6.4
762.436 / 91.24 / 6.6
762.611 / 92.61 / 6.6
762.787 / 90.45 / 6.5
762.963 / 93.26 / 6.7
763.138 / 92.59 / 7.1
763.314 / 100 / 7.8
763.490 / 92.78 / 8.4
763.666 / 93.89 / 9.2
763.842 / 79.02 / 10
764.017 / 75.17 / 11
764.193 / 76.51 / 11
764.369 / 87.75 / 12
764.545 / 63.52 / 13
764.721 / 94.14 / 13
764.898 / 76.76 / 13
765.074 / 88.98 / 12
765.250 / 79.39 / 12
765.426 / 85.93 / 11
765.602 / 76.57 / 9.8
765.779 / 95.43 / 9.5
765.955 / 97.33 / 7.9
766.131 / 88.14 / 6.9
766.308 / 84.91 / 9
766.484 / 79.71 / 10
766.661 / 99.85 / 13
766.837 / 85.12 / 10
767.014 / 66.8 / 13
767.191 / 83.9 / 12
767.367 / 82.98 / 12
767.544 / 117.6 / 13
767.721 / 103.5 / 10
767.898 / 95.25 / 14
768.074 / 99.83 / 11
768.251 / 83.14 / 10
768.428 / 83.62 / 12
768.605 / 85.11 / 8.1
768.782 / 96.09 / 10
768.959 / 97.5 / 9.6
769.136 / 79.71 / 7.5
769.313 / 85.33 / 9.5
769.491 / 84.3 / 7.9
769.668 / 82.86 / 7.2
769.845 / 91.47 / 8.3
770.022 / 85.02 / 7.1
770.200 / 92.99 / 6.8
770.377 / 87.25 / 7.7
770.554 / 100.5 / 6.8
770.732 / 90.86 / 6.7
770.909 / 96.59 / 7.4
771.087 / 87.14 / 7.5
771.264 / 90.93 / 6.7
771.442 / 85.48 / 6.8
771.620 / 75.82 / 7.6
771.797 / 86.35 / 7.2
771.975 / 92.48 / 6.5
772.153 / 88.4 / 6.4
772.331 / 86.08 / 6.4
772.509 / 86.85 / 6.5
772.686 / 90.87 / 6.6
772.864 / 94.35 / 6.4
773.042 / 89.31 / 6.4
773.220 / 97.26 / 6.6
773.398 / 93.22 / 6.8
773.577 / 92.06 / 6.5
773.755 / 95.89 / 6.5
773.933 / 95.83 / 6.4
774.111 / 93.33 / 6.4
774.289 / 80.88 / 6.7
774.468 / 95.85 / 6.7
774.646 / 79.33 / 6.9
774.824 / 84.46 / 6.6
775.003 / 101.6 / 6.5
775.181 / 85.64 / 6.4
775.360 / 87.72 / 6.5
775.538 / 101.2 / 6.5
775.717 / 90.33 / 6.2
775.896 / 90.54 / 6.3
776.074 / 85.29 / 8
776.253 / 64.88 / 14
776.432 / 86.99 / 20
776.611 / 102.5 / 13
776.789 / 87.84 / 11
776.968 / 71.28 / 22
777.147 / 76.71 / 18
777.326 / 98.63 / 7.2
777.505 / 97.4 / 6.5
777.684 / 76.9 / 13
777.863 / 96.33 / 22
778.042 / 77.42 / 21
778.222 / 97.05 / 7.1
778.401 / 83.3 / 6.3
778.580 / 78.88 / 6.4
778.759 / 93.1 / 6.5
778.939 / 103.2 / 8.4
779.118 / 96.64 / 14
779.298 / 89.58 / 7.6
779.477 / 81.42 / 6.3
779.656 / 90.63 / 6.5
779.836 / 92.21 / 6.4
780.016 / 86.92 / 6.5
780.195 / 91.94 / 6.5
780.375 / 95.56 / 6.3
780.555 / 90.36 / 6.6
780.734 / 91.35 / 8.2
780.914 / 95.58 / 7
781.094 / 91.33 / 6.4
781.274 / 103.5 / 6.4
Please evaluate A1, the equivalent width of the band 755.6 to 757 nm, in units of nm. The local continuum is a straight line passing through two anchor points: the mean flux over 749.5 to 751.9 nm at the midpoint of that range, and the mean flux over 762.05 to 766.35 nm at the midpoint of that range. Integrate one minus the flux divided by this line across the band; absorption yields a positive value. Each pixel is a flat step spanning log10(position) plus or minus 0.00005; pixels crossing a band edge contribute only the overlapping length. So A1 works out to -0.09 nm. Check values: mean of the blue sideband 93.1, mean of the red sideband 87.4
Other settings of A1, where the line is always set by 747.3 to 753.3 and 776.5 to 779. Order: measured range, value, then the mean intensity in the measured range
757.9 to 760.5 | -0.11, 95.7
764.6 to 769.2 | 0.09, 88.6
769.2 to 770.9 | 0.01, 89.2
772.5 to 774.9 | -0.04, 90.9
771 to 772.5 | 0.05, 86.6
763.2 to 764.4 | 0.06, 86.5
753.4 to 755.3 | -0.02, 93.9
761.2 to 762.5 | -0.09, 97.7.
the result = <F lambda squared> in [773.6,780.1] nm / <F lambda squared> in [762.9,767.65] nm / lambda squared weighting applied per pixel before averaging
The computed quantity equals 1.06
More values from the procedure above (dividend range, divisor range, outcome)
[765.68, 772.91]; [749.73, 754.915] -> 0.99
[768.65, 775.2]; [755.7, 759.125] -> 0.97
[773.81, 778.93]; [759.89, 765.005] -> 1.00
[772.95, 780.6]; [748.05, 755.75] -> 1.02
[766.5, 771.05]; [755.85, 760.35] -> 0.96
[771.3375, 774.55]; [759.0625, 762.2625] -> 0.97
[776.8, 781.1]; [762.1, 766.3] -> 1.06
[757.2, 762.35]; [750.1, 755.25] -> 1.03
